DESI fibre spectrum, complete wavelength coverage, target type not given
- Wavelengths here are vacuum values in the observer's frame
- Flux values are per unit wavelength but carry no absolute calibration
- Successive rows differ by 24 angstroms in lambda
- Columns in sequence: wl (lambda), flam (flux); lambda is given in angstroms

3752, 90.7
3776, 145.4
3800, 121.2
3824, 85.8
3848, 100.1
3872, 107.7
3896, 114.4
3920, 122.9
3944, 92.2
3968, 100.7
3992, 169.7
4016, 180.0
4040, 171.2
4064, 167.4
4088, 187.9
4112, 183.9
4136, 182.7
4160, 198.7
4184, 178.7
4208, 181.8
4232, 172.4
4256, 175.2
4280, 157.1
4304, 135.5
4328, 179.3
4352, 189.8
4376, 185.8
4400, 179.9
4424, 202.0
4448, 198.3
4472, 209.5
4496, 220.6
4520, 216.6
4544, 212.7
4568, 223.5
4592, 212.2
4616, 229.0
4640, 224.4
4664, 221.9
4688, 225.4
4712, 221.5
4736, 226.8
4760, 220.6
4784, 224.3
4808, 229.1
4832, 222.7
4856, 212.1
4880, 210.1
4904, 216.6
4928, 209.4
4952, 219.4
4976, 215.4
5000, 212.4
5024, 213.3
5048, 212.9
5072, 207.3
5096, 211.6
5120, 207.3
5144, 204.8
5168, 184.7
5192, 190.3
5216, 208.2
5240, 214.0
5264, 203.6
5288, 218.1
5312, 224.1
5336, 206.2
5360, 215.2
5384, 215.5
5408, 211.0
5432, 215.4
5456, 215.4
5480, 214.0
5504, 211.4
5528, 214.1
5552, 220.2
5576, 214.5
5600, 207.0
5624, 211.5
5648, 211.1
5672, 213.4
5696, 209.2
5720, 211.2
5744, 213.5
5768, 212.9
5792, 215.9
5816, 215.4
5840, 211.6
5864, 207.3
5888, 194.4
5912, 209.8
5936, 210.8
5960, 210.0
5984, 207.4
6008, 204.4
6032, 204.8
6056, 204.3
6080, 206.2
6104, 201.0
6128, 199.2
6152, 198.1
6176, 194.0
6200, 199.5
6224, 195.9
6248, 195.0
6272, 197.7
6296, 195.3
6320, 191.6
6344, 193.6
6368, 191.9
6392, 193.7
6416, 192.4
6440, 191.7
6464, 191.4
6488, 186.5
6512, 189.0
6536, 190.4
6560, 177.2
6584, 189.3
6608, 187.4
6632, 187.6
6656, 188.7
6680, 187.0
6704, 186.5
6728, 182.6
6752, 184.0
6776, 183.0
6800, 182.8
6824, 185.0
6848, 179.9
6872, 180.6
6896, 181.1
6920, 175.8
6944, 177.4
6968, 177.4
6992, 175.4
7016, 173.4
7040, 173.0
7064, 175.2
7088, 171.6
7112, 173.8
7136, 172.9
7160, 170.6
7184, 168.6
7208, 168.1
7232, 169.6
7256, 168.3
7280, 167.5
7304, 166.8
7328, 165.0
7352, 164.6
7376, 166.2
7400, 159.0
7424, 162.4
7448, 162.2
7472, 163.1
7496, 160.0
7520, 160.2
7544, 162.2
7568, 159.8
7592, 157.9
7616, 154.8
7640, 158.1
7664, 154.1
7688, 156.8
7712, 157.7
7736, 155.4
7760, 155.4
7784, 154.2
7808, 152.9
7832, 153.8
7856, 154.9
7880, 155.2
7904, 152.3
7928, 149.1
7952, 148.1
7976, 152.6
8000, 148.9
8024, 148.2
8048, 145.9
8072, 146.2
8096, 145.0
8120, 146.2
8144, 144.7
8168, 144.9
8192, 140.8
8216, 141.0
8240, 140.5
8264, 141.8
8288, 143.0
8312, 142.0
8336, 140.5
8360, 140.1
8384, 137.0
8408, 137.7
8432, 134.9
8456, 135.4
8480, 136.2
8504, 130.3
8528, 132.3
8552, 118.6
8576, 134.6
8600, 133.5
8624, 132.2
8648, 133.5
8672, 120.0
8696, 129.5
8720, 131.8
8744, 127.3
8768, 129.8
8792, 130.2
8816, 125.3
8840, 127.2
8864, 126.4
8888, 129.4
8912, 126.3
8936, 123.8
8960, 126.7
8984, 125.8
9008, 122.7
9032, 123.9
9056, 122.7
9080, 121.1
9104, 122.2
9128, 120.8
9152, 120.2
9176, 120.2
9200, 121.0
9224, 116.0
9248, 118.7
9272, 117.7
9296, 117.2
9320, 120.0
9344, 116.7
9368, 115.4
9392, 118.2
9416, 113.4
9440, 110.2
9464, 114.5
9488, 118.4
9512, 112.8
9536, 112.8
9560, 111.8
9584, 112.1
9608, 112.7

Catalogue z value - 0.00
